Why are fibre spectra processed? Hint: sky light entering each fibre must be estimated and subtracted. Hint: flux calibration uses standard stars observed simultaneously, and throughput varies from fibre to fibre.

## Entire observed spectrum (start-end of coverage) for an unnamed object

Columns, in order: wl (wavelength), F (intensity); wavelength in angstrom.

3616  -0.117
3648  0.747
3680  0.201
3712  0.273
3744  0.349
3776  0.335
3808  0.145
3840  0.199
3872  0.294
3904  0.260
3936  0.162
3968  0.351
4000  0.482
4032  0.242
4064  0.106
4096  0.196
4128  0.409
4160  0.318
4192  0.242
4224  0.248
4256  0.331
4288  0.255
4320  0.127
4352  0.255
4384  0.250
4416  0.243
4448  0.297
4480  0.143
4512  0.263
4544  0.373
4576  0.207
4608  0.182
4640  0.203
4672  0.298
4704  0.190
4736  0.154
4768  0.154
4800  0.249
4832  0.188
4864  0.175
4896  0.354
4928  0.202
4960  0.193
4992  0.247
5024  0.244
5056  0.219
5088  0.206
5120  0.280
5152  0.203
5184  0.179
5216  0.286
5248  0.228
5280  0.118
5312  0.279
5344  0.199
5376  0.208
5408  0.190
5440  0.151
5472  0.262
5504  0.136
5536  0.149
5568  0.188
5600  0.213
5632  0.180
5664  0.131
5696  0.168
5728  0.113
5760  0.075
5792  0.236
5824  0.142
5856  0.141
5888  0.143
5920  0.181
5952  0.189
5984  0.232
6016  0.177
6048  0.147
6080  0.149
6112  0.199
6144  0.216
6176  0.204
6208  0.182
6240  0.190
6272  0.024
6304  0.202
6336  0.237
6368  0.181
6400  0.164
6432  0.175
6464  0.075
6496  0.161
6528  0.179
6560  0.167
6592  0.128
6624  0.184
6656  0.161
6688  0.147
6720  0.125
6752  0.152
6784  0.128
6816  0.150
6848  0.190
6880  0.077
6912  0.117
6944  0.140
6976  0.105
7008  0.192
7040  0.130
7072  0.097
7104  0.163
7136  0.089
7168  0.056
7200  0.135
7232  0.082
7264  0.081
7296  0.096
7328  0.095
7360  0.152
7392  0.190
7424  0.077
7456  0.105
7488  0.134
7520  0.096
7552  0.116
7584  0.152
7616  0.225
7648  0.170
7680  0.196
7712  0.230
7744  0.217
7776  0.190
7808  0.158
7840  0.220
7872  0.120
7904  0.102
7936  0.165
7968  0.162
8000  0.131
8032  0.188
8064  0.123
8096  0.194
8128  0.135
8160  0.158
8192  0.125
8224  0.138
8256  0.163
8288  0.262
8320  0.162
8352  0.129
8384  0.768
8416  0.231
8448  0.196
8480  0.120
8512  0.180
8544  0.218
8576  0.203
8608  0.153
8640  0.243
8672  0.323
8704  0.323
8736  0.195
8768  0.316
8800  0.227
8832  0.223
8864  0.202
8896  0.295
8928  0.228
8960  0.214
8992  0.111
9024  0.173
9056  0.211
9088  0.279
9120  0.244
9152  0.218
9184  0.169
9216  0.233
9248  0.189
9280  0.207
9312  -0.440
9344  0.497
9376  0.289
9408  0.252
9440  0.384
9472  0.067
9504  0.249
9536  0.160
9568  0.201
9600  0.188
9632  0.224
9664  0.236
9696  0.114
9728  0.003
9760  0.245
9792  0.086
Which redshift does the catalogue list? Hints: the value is 1.248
